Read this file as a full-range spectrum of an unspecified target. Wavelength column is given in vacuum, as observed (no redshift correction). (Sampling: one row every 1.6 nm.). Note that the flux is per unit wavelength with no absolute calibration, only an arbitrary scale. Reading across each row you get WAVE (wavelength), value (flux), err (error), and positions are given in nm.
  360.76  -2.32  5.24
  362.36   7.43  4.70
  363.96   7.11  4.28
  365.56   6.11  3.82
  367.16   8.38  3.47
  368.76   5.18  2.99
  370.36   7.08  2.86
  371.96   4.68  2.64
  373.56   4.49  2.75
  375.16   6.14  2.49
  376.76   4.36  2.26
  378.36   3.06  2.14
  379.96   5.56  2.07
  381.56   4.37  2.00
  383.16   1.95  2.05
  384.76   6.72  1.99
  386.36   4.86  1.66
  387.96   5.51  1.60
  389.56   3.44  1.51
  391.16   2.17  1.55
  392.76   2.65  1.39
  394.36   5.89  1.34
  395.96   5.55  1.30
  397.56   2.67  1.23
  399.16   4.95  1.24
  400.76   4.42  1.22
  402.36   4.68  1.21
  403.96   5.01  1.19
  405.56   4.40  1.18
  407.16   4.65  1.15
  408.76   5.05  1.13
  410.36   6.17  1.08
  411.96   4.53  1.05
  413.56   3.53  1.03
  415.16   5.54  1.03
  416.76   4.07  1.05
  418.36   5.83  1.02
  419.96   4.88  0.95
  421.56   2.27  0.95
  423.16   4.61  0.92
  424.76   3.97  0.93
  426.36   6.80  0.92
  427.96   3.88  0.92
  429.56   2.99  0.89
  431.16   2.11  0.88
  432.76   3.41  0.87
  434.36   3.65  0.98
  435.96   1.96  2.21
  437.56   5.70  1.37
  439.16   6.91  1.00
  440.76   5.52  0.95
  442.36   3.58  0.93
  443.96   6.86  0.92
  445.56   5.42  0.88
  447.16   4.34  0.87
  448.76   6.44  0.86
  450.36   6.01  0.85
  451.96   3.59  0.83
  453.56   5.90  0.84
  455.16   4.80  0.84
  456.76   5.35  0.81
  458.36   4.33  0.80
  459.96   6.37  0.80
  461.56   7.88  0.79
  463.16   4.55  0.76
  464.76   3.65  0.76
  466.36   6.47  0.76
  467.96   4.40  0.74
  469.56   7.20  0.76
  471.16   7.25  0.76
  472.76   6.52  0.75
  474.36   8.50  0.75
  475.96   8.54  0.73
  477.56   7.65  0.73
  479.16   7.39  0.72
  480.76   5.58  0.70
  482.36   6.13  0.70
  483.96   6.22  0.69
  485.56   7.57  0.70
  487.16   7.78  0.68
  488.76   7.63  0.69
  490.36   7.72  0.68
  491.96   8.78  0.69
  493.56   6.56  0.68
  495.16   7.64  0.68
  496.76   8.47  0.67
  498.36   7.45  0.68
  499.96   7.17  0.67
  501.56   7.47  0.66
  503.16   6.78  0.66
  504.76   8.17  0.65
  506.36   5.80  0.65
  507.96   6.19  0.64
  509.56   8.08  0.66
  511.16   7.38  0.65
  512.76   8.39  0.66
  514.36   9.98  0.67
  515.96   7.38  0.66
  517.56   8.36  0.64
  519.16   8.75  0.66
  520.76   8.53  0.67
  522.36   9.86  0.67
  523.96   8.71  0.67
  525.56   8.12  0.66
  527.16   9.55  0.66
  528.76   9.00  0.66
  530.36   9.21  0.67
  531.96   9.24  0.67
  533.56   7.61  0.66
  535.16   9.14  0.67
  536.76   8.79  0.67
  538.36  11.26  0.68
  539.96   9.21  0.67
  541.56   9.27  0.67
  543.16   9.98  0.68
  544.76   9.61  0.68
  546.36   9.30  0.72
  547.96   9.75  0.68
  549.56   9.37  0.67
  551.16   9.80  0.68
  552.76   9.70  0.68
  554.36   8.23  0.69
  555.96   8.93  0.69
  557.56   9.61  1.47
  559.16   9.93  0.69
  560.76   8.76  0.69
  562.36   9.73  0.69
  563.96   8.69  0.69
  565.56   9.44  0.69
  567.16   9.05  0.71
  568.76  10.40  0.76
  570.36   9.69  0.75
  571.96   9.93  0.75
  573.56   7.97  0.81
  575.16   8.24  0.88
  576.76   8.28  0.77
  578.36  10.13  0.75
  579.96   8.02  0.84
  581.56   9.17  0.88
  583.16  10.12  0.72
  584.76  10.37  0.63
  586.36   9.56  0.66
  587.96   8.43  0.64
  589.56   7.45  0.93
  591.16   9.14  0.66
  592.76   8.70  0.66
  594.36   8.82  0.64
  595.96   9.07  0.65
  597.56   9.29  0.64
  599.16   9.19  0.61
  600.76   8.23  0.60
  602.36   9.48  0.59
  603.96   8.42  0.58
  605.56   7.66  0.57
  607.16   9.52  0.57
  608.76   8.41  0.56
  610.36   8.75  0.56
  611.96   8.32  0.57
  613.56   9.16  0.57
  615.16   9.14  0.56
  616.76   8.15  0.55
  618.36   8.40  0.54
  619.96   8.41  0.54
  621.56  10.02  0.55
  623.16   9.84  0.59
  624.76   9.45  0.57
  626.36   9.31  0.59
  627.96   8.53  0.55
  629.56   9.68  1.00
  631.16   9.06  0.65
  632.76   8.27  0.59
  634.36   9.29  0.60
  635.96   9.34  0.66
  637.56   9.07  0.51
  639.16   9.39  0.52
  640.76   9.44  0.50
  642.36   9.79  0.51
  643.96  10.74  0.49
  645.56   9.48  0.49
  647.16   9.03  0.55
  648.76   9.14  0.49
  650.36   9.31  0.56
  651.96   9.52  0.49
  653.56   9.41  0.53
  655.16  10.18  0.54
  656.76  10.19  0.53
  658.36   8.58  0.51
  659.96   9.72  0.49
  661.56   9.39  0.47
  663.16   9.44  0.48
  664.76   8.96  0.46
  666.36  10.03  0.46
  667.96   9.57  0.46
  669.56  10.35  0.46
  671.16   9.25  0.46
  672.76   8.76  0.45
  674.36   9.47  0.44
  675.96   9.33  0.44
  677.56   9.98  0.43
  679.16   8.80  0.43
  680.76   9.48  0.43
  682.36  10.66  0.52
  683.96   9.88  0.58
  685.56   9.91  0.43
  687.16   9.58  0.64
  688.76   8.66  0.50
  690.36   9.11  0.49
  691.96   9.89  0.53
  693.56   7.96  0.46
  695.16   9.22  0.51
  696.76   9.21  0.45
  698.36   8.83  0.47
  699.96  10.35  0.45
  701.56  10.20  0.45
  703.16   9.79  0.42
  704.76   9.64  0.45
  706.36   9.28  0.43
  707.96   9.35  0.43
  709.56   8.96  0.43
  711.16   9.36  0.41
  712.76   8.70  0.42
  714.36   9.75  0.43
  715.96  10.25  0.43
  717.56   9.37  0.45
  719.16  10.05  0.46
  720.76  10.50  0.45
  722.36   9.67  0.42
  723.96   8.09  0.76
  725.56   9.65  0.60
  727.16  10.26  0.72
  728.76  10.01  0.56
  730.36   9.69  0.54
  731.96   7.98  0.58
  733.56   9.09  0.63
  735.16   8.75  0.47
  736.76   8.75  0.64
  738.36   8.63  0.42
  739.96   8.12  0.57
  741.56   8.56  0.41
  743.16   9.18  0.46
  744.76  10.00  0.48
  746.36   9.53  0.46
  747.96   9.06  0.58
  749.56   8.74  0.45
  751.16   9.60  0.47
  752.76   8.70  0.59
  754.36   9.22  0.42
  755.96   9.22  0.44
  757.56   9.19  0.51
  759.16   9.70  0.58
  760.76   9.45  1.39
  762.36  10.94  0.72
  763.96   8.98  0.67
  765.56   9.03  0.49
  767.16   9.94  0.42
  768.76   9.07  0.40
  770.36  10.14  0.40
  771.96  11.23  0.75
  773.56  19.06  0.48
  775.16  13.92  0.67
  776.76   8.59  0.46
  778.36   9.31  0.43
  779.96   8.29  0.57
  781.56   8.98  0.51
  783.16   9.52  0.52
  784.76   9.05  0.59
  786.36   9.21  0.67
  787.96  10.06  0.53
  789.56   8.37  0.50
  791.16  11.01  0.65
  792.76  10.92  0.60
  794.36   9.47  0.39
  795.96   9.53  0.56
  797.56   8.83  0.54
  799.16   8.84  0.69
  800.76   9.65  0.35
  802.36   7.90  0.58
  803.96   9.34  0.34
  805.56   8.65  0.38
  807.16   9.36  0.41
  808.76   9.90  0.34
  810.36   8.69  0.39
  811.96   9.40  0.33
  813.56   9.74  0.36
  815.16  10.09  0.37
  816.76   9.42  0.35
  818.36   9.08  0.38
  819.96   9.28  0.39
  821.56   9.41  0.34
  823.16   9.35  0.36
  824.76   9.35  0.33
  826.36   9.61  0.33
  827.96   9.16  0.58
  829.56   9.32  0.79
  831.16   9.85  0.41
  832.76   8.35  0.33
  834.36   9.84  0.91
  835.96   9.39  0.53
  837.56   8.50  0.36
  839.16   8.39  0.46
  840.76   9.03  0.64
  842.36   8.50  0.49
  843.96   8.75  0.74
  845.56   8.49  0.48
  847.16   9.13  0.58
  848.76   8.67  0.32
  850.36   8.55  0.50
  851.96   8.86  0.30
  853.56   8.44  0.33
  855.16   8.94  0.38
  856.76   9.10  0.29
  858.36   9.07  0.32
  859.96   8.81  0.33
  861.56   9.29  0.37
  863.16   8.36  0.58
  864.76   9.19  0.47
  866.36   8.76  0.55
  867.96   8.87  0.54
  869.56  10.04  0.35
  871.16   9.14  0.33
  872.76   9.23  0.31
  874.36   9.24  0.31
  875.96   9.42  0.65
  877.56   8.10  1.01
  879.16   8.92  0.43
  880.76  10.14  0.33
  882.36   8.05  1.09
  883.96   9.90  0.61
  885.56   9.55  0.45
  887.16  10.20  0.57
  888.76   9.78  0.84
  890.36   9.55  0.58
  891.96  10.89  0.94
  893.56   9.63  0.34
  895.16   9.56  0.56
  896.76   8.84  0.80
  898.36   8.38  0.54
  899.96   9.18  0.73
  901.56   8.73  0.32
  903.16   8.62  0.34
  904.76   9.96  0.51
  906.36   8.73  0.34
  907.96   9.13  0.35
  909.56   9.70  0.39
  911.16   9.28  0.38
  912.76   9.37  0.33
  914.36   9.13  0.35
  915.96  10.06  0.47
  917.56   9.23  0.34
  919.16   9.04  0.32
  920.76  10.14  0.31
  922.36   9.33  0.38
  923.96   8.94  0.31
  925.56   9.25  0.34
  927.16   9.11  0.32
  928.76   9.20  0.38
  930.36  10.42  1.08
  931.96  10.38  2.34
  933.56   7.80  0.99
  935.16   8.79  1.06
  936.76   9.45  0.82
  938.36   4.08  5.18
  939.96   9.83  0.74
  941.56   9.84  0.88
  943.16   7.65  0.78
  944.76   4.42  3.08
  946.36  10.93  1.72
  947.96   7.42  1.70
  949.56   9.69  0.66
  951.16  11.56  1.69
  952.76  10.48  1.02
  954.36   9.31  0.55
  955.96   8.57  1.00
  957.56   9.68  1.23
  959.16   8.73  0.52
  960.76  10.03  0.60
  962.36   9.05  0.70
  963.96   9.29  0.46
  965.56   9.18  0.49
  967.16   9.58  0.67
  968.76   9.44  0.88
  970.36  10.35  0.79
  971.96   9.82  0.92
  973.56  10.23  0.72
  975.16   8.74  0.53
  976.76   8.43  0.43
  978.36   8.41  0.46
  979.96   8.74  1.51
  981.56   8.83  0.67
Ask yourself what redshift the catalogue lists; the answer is 0.18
